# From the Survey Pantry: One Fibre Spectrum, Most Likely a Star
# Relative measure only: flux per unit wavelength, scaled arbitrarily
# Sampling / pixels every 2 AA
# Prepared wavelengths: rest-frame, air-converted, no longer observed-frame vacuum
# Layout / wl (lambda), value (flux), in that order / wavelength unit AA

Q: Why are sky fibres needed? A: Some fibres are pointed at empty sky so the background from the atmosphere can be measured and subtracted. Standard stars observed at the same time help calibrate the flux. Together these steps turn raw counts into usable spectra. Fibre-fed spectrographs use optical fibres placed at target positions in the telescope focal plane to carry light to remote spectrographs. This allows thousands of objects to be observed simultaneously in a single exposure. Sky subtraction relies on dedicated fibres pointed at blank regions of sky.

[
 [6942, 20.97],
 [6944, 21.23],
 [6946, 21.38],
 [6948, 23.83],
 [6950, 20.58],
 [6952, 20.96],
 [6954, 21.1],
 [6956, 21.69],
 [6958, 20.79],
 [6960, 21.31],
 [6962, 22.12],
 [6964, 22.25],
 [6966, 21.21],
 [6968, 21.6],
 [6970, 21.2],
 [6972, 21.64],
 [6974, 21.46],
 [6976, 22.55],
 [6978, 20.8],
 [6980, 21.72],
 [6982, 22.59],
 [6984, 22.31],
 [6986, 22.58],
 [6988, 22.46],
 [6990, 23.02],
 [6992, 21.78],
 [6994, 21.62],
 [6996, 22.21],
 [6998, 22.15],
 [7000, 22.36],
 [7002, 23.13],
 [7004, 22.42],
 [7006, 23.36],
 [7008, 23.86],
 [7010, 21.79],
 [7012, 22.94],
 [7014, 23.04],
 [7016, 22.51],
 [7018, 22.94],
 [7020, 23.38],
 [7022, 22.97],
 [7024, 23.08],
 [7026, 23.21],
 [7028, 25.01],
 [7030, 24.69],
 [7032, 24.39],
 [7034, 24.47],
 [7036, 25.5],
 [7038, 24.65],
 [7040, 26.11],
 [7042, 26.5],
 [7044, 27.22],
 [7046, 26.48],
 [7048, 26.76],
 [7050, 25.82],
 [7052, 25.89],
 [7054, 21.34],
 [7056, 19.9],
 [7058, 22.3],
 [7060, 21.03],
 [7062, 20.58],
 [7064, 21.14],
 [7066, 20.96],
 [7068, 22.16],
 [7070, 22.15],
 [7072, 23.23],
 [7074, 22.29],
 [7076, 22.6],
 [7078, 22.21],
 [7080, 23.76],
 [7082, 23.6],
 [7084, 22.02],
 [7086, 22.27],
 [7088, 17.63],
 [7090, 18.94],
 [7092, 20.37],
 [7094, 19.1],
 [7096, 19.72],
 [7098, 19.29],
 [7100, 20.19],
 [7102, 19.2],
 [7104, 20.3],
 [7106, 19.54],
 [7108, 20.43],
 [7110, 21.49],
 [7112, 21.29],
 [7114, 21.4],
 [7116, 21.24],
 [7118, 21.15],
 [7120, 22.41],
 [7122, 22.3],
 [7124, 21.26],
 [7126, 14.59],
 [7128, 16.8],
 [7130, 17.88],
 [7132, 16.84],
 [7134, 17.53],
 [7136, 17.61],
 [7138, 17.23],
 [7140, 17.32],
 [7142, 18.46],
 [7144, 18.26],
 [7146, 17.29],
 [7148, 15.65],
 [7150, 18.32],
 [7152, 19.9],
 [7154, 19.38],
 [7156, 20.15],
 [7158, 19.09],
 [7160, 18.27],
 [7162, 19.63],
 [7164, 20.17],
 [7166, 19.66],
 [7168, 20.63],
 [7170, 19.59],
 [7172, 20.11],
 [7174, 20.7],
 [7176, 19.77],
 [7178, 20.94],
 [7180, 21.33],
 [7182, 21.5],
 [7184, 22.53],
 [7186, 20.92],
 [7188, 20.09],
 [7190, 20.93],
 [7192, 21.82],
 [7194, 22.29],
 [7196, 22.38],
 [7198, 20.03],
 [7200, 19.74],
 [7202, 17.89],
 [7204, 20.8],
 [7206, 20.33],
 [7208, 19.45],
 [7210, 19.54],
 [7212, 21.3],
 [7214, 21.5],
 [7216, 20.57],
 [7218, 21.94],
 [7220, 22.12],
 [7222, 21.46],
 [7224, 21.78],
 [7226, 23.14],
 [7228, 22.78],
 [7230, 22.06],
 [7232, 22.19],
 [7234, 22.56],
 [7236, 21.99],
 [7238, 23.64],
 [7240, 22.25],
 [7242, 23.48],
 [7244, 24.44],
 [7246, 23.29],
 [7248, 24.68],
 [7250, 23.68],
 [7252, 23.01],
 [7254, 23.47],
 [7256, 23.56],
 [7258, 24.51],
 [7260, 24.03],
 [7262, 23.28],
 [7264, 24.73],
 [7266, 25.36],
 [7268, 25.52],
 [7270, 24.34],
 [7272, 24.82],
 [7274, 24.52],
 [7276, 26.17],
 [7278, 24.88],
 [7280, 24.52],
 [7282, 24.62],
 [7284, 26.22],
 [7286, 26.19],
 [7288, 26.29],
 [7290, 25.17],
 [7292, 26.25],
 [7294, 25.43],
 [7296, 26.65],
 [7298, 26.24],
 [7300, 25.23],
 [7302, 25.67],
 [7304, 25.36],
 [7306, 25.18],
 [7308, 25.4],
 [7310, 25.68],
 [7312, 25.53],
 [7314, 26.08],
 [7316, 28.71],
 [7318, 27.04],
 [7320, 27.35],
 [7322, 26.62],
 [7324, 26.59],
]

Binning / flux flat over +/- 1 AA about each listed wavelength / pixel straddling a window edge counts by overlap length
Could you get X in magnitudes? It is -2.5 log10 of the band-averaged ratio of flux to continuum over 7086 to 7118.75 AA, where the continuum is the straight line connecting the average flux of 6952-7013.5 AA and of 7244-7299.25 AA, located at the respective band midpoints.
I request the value 0.15 mag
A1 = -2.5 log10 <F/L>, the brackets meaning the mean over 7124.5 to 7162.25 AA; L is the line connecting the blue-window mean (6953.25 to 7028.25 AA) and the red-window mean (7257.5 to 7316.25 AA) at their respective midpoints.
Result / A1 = 0.313 mag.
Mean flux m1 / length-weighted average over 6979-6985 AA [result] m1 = 22.2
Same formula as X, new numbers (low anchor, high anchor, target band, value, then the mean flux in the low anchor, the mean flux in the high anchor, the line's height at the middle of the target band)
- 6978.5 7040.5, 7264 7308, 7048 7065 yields 0.047 mag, 23.1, 25.4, 23.5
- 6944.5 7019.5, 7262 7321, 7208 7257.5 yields 0.115 mag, 22.1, 25.7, 25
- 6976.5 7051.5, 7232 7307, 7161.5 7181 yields 0.193 mag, 23.6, 24.6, 24.2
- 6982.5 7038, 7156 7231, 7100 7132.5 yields 0.095 mag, 23.1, 20.8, 21.8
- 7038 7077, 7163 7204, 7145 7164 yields 0.140 mag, 23.4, 20.7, 21.3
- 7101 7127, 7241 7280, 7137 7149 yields 0.219 mag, 20.5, 24.3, 21.3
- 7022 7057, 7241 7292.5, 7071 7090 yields 0.125 mag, 24.7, 24.6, 24.7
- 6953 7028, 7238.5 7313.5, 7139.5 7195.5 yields 0.201 mag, 22.3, 24.9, 23.9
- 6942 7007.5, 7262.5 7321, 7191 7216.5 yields 0.195 mag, 21.9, 25.7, 24.6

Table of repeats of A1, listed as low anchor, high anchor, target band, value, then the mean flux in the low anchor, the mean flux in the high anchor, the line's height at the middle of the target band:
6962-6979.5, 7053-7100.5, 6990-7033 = -0.075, 21.6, 21.2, 21.5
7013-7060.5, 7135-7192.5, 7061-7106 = 0.071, 24.2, 19.5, 22.5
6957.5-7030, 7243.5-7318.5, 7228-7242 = 0.099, 22.4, 25.1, 24.7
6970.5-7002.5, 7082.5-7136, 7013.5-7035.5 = -0.109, 22.1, 19.8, 21.4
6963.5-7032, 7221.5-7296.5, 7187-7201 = 0.131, 22.6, 24.1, 23.7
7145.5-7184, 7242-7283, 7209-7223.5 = 0.046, 19.7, 24.3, 22.1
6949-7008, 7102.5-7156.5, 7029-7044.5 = -0.214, 21.9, 19.1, 20.8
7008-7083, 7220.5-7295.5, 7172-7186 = 0.136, 23.5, 24.1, 23.8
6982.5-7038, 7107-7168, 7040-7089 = -0.076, 23.1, 19.1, 21.4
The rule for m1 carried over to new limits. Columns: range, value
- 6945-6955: 21.6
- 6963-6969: 21.7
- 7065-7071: 21.8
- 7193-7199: 21.6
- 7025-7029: 24.1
